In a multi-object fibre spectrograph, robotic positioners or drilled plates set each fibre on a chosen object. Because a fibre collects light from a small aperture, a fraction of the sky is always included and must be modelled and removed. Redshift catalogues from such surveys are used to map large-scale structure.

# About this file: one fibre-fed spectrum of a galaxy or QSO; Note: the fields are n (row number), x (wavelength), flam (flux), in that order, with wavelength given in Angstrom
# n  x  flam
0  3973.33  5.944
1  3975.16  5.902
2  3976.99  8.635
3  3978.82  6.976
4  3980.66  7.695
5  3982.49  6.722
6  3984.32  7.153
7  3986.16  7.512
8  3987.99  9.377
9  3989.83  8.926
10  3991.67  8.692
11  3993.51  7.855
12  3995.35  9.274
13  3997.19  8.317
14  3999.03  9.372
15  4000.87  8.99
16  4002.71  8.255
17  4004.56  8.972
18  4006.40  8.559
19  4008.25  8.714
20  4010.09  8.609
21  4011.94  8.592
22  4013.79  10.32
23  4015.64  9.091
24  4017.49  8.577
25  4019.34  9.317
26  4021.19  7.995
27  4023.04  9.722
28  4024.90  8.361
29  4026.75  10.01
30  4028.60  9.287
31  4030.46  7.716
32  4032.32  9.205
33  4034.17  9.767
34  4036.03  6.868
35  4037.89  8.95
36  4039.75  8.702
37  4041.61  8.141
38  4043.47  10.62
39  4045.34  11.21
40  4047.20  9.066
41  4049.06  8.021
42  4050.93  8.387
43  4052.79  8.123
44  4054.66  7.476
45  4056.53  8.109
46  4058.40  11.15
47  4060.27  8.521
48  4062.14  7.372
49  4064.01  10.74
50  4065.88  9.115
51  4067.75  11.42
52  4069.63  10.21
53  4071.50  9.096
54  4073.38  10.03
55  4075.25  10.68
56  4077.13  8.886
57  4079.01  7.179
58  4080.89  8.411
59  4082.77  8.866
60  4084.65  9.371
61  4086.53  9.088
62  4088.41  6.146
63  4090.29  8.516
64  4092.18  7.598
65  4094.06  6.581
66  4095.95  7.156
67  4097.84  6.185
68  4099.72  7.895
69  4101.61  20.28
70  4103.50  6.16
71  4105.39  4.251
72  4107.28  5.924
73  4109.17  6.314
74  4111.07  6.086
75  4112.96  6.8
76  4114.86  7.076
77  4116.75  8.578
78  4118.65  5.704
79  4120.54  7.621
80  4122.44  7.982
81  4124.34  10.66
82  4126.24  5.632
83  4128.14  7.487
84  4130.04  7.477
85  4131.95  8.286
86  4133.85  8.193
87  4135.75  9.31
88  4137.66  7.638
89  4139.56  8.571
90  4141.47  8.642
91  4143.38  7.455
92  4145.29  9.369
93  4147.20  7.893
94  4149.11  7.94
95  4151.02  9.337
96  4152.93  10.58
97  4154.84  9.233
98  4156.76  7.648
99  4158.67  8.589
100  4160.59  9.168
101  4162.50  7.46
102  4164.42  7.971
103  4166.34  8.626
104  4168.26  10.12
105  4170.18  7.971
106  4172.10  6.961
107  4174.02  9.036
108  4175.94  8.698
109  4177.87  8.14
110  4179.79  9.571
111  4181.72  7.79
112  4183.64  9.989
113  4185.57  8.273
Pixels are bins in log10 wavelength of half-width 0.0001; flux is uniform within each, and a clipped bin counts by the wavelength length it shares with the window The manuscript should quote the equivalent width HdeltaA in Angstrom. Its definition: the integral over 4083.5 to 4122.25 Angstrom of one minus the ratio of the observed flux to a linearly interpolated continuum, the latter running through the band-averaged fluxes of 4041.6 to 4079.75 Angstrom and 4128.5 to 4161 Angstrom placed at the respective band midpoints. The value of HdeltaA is 5.3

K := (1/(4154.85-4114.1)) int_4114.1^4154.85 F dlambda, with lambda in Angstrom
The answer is 8.2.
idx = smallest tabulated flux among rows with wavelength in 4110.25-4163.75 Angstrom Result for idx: 5.632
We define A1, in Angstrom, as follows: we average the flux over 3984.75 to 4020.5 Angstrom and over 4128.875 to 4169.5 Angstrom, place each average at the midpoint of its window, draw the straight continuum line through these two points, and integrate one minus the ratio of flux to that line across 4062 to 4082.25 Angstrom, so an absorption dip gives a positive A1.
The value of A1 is -1.8 Angstrom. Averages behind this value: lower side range 8.78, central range 9.44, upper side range 8.54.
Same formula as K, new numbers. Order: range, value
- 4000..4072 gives 9.01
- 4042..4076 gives 9.38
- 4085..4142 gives 7.81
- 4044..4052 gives 9.23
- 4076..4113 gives 7.92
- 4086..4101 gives 7.64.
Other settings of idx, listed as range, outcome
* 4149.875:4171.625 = 7.46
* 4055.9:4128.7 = 4.251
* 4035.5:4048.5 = 6.868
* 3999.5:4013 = 8.255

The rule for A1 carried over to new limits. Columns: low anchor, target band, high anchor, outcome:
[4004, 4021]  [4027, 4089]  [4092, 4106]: -2.48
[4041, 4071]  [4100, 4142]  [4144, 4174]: 4.28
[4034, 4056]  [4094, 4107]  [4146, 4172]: 0.47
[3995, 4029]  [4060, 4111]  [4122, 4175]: 0.69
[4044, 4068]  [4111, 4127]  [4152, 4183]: 2.50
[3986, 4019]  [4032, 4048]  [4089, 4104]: -0.64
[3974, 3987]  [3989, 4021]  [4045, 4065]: -4.48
